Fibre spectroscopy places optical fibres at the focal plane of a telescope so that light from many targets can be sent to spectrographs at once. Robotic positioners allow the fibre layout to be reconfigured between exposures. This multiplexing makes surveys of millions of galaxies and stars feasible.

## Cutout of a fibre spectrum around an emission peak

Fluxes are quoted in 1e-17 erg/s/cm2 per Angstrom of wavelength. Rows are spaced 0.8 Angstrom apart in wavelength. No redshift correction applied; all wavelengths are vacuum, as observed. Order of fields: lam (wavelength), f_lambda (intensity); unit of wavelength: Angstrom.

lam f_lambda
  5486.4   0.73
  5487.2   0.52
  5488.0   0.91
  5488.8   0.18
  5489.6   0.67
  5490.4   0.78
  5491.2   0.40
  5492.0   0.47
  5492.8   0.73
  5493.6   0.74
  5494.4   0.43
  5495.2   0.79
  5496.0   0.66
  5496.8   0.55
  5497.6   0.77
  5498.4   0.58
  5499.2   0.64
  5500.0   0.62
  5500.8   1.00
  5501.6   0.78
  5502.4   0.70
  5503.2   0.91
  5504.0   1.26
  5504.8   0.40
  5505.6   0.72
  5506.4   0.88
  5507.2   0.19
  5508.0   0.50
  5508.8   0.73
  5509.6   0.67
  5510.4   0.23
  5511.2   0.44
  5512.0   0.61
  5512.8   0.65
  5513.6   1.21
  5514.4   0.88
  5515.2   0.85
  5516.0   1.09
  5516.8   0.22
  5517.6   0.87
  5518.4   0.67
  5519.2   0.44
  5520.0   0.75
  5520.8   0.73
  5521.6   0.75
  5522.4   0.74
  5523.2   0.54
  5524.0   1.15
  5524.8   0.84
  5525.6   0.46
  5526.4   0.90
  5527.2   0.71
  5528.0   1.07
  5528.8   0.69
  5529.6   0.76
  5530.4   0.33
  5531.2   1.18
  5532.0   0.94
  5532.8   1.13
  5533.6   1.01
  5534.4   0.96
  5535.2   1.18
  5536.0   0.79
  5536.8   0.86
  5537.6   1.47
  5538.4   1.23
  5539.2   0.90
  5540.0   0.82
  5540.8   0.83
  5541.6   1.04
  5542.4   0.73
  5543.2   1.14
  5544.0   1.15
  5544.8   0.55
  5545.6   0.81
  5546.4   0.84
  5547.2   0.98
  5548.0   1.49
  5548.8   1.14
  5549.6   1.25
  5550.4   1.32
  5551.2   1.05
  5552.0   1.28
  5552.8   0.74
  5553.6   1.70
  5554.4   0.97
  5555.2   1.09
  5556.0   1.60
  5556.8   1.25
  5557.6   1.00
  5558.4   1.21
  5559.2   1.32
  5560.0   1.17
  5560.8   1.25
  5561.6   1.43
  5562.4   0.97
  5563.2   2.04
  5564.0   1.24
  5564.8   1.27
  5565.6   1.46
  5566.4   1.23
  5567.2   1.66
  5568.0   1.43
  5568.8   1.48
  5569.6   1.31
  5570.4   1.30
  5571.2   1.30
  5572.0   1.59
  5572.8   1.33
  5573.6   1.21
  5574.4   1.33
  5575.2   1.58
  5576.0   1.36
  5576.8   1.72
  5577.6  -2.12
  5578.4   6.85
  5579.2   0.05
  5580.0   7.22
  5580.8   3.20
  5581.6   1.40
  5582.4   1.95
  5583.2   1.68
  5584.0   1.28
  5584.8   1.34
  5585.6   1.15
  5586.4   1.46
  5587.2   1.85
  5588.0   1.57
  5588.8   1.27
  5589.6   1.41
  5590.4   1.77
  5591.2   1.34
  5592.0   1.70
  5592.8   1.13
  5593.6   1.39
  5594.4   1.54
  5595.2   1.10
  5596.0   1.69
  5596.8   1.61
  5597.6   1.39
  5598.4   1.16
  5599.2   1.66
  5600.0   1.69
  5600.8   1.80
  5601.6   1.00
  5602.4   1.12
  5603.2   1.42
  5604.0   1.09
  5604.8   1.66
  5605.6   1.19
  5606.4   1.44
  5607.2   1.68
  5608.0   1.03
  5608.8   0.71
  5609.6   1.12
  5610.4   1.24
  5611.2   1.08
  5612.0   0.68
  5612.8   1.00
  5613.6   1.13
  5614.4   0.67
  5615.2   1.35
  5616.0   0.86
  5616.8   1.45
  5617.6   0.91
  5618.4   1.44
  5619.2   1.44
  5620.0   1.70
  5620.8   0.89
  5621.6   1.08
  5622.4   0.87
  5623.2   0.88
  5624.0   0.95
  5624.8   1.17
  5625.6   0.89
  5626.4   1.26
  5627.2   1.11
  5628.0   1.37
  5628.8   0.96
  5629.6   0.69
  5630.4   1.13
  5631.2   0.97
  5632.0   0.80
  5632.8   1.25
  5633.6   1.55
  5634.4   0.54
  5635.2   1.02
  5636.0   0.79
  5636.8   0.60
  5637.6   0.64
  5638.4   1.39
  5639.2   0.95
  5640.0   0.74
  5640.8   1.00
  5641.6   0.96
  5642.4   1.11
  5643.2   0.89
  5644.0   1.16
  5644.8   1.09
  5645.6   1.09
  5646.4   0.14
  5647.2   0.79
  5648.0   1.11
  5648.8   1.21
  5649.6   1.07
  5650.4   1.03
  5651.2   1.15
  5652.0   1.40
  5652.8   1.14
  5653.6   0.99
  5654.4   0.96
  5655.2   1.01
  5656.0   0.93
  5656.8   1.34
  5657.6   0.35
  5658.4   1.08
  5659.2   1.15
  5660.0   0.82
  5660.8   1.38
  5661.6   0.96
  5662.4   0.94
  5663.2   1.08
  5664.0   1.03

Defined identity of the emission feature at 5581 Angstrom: Mg II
